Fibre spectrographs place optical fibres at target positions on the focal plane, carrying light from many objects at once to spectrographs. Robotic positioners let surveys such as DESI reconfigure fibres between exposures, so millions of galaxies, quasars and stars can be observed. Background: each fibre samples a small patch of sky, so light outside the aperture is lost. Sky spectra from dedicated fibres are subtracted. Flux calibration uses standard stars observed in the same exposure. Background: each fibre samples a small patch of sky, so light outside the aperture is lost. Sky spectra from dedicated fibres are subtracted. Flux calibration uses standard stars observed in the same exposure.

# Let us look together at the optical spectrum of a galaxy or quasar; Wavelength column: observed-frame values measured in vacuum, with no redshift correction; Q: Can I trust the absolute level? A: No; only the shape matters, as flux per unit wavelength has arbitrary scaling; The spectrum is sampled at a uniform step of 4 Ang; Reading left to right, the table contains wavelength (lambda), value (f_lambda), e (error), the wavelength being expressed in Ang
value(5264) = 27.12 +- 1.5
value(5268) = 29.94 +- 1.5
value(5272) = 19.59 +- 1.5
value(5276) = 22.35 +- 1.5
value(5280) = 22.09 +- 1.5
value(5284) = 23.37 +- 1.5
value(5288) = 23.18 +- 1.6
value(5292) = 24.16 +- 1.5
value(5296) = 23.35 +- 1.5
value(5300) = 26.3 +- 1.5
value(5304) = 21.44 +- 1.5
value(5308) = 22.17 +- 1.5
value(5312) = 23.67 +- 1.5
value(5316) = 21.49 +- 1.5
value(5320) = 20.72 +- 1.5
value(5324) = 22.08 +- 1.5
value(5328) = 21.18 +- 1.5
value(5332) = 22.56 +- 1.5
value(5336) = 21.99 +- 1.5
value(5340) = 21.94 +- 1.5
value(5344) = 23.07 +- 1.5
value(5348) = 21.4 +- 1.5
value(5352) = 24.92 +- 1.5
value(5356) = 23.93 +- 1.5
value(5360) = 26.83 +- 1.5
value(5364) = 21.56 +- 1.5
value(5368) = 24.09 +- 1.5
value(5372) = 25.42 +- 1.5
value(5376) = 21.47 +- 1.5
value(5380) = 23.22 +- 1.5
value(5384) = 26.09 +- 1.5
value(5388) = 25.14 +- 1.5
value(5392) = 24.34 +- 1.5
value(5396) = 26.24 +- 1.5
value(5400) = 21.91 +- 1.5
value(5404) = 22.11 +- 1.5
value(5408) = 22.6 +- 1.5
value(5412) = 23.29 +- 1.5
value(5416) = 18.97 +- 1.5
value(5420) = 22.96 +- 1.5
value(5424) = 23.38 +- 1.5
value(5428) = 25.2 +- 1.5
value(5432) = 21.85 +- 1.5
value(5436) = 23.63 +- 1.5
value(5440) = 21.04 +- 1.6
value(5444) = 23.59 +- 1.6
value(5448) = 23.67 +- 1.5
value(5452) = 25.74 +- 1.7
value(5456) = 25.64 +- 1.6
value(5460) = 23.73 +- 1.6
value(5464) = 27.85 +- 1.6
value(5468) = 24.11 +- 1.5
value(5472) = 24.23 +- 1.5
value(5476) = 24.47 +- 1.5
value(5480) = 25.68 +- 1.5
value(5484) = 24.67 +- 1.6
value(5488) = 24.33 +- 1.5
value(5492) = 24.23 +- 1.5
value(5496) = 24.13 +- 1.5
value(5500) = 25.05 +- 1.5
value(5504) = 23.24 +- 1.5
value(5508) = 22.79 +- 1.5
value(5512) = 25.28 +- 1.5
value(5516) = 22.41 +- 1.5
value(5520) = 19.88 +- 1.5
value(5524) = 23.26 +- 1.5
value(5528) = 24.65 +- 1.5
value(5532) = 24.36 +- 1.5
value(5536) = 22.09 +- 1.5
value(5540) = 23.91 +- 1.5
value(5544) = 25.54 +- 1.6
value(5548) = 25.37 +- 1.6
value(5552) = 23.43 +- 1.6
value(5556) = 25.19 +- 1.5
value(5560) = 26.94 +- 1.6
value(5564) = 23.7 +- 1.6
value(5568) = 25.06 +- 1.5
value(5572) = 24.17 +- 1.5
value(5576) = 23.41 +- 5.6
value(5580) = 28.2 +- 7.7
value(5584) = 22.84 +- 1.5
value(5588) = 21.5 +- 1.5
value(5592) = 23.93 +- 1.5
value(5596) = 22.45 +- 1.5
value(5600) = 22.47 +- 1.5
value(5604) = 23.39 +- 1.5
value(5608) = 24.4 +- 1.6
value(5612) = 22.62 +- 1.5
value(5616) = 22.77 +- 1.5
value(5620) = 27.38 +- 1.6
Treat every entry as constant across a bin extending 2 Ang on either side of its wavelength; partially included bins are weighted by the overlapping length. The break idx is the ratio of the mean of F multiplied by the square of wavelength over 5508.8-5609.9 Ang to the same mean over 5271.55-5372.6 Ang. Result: 1.14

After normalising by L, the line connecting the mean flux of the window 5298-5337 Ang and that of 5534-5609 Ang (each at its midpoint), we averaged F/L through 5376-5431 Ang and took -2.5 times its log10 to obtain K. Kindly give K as -0.02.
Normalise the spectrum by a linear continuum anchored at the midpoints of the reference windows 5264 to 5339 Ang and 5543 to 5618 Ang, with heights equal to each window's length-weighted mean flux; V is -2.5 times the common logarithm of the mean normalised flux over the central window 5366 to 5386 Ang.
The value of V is -0.04 mag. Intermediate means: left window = 23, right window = 24.1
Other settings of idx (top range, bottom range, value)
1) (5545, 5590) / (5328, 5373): 1.14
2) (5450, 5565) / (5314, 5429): 1.11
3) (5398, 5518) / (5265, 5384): 1.08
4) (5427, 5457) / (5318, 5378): 1.07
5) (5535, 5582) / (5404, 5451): 1.14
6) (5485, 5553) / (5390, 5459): 1.06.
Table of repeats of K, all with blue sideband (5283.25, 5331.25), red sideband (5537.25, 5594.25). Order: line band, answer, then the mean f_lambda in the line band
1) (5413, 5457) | 0.019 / 23.2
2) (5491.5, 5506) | -0.006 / 24.2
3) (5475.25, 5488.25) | -0.043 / 24.9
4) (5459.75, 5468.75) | -0.083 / 25.7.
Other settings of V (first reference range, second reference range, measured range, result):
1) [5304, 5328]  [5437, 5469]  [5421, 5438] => 0.02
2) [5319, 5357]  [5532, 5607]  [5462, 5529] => -0.03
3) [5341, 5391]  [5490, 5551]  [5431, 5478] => -0.02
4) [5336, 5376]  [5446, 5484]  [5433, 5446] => 0.09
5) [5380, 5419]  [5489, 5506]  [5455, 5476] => -0.05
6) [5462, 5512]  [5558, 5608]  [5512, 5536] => 0.06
